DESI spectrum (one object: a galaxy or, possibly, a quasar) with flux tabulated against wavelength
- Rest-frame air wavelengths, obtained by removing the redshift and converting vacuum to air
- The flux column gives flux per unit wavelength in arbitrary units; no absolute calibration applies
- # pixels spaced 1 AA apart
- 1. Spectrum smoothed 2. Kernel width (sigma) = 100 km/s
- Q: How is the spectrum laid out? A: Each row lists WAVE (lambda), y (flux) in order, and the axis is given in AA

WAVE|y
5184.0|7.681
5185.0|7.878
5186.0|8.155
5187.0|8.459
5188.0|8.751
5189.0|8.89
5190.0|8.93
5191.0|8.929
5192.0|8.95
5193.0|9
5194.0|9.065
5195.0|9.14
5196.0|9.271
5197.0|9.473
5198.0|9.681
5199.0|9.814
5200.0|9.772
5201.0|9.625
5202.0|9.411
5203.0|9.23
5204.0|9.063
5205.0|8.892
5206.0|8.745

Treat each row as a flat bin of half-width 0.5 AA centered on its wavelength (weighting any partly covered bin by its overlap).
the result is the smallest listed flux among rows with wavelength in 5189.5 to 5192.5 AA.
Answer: 8.929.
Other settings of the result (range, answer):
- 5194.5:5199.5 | 9.14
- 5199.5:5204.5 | 9.063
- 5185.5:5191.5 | 8.155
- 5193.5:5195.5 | 9.065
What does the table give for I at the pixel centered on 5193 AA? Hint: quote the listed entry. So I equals 9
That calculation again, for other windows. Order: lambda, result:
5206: 8.745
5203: 9.23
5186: 8.155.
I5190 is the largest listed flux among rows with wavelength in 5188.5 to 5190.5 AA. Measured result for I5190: 8.93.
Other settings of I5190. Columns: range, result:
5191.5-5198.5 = 9.681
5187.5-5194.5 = 9.065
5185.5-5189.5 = 8.89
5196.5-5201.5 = 9.814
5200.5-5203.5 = 9.625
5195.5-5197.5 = 9.473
